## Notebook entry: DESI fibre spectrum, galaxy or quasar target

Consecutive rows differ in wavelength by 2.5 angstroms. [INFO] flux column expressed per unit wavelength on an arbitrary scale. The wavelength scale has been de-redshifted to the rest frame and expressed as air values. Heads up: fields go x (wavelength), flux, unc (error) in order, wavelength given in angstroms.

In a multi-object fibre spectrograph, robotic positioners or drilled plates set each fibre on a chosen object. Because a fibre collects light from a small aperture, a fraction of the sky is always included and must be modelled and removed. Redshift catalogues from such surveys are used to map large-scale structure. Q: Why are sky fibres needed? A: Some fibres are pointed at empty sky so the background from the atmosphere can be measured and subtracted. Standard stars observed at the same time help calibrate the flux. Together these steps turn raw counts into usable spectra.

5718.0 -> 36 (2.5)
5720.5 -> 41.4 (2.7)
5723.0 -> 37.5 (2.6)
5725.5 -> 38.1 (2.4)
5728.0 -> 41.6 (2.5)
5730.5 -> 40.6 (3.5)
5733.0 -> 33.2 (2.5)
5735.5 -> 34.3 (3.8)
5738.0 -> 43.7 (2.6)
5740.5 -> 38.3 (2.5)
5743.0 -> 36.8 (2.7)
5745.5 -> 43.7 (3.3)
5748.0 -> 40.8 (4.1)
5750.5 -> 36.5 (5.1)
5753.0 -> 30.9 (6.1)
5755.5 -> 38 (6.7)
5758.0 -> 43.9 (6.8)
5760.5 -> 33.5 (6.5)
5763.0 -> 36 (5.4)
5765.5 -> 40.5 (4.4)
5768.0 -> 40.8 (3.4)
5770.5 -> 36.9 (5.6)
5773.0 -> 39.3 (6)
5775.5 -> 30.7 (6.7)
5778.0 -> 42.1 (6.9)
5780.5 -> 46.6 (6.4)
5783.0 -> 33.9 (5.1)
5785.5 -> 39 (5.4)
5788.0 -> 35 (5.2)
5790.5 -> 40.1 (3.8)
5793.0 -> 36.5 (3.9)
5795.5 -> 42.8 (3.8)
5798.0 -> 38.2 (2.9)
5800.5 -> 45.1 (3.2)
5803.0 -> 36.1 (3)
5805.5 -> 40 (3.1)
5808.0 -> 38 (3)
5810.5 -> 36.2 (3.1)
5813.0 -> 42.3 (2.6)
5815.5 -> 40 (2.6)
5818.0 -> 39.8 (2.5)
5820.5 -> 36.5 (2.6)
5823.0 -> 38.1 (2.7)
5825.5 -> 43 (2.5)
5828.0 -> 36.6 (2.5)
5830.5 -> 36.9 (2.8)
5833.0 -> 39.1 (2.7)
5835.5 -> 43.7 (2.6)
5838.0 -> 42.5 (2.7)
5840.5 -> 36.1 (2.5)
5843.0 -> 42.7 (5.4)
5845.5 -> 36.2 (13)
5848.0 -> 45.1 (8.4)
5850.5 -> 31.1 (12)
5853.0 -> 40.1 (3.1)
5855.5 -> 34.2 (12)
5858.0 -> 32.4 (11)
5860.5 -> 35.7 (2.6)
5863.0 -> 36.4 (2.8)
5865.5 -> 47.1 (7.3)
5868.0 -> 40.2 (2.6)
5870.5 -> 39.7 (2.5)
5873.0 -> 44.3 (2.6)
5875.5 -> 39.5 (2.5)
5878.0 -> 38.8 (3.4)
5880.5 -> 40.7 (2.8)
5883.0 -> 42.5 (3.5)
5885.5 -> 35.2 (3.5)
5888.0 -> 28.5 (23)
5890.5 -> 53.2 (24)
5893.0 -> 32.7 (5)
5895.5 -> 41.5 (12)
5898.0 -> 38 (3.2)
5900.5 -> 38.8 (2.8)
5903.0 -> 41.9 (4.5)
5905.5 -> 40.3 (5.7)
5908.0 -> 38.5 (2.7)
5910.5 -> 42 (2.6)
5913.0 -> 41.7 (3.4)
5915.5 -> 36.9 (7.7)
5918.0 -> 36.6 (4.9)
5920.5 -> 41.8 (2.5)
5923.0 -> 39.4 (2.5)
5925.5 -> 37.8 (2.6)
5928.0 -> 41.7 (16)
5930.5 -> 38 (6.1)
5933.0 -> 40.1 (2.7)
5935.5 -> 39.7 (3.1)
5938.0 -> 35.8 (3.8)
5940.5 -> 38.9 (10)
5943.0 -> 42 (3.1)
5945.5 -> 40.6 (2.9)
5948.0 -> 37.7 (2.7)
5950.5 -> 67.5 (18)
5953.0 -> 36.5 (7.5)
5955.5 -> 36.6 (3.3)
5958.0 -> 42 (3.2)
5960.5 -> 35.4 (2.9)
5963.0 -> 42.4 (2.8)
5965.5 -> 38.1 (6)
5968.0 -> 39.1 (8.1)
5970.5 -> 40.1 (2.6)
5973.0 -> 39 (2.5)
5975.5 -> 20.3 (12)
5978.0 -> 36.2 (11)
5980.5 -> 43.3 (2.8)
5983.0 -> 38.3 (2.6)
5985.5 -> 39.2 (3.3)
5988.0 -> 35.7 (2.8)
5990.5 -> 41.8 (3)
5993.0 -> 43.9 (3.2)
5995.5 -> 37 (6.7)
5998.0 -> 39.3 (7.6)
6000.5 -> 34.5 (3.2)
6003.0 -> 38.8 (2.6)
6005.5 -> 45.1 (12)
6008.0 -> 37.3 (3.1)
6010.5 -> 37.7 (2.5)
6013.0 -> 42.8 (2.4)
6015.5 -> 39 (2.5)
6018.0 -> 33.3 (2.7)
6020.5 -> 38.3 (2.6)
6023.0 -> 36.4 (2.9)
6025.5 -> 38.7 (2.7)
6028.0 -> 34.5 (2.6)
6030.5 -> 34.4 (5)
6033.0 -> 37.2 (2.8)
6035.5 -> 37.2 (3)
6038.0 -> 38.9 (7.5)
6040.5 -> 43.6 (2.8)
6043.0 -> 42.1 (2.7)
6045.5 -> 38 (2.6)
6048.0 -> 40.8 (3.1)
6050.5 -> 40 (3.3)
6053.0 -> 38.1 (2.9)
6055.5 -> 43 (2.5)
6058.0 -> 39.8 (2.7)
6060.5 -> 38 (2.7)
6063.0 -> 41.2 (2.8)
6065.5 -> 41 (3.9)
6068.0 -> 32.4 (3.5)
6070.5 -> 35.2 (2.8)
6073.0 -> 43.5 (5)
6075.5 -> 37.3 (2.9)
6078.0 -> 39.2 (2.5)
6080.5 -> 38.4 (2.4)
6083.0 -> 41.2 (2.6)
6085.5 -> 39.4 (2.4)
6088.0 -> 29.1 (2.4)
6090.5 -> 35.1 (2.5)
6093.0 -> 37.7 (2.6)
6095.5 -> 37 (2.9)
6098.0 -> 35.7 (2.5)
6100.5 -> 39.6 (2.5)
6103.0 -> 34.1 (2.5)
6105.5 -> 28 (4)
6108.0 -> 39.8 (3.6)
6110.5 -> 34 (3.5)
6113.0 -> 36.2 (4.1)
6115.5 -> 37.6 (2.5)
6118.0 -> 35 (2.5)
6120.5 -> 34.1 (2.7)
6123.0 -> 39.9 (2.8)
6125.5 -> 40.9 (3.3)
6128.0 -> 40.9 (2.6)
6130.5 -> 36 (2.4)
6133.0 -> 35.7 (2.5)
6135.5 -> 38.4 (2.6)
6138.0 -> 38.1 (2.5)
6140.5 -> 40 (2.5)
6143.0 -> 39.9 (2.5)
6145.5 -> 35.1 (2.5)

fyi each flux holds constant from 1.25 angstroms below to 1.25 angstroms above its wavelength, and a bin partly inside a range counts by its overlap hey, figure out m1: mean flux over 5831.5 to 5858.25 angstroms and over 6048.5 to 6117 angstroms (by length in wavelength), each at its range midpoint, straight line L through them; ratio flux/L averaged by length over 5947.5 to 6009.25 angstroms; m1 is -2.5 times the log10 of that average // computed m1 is -0.04 mag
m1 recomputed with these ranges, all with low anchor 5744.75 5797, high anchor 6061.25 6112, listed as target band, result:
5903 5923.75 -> -0.06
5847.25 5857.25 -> 0.03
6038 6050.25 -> -0.10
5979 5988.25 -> -0.06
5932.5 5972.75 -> -0.09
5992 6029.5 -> -0.03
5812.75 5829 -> -0.03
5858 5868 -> -0.03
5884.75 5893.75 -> 0.00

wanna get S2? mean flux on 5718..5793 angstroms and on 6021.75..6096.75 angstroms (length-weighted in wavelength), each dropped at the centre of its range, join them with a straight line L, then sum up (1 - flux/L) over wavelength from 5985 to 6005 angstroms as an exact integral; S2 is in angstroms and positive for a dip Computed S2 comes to -0.4 angstroms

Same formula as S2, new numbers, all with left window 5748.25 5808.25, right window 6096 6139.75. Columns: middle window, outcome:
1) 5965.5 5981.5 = 0.5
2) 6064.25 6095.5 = -0.4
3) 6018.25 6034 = 0.4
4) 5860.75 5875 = -1.1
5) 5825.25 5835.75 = -0.3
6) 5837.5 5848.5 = -0.6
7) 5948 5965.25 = -2.4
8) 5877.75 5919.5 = -1.7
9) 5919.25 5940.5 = -0.9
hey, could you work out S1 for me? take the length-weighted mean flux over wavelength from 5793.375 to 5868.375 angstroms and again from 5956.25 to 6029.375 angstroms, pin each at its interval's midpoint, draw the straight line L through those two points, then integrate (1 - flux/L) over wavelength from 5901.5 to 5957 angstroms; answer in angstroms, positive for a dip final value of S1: -2.9 angstroms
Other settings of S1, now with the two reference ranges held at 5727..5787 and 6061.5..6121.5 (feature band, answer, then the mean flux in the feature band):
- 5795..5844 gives -2.00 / 39.6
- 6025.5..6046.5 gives -0.71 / 38.3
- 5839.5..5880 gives -0.97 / 38.8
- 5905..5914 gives -0.71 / 40.6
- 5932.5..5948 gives -0.77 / 39.3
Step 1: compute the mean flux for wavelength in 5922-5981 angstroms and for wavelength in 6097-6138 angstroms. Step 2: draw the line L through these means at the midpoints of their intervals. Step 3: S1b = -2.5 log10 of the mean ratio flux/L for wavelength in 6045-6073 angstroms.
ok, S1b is -0.041 mag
